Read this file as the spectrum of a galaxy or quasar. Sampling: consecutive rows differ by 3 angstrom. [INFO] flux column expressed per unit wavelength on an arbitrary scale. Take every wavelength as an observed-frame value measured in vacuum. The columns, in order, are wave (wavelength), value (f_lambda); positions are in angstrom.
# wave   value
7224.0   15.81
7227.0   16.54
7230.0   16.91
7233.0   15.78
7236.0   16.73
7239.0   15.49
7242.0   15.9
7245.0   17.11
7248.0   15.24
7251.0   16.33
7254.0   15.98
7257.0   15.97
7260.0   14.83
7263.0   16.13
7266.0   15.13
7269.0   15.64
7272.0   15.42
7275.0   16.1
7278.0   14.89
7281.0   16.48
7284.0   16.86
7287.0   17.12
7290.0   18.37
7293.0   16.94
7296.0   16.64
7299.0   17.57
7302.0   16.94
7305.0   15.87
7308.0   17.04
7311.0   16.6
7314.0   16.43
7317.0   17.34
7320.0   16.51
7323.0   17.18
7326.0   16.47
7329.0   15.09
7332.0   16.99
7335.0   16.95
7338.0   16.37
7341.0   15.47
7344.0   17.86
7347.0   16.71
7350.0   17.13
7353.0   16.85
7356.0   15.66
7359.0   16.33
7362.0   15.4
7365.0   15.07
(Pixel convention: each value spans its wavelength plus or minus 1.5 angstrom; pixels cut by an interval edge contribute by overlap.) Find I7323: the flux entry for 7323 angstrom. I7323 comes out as 17.18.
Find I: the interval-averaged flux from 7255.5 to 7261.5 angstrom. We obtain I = 15.4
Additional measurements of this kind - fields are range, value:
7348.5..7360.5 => 16.5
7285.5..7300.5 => 17.3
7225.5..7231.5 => 16.7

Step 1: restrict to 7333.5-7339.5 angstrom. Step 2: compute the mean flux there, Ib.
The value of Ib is 16.7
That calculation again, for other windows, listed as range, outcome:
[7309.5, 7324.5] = 16.8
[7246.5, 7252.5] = 15.8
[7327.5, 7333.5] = 16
